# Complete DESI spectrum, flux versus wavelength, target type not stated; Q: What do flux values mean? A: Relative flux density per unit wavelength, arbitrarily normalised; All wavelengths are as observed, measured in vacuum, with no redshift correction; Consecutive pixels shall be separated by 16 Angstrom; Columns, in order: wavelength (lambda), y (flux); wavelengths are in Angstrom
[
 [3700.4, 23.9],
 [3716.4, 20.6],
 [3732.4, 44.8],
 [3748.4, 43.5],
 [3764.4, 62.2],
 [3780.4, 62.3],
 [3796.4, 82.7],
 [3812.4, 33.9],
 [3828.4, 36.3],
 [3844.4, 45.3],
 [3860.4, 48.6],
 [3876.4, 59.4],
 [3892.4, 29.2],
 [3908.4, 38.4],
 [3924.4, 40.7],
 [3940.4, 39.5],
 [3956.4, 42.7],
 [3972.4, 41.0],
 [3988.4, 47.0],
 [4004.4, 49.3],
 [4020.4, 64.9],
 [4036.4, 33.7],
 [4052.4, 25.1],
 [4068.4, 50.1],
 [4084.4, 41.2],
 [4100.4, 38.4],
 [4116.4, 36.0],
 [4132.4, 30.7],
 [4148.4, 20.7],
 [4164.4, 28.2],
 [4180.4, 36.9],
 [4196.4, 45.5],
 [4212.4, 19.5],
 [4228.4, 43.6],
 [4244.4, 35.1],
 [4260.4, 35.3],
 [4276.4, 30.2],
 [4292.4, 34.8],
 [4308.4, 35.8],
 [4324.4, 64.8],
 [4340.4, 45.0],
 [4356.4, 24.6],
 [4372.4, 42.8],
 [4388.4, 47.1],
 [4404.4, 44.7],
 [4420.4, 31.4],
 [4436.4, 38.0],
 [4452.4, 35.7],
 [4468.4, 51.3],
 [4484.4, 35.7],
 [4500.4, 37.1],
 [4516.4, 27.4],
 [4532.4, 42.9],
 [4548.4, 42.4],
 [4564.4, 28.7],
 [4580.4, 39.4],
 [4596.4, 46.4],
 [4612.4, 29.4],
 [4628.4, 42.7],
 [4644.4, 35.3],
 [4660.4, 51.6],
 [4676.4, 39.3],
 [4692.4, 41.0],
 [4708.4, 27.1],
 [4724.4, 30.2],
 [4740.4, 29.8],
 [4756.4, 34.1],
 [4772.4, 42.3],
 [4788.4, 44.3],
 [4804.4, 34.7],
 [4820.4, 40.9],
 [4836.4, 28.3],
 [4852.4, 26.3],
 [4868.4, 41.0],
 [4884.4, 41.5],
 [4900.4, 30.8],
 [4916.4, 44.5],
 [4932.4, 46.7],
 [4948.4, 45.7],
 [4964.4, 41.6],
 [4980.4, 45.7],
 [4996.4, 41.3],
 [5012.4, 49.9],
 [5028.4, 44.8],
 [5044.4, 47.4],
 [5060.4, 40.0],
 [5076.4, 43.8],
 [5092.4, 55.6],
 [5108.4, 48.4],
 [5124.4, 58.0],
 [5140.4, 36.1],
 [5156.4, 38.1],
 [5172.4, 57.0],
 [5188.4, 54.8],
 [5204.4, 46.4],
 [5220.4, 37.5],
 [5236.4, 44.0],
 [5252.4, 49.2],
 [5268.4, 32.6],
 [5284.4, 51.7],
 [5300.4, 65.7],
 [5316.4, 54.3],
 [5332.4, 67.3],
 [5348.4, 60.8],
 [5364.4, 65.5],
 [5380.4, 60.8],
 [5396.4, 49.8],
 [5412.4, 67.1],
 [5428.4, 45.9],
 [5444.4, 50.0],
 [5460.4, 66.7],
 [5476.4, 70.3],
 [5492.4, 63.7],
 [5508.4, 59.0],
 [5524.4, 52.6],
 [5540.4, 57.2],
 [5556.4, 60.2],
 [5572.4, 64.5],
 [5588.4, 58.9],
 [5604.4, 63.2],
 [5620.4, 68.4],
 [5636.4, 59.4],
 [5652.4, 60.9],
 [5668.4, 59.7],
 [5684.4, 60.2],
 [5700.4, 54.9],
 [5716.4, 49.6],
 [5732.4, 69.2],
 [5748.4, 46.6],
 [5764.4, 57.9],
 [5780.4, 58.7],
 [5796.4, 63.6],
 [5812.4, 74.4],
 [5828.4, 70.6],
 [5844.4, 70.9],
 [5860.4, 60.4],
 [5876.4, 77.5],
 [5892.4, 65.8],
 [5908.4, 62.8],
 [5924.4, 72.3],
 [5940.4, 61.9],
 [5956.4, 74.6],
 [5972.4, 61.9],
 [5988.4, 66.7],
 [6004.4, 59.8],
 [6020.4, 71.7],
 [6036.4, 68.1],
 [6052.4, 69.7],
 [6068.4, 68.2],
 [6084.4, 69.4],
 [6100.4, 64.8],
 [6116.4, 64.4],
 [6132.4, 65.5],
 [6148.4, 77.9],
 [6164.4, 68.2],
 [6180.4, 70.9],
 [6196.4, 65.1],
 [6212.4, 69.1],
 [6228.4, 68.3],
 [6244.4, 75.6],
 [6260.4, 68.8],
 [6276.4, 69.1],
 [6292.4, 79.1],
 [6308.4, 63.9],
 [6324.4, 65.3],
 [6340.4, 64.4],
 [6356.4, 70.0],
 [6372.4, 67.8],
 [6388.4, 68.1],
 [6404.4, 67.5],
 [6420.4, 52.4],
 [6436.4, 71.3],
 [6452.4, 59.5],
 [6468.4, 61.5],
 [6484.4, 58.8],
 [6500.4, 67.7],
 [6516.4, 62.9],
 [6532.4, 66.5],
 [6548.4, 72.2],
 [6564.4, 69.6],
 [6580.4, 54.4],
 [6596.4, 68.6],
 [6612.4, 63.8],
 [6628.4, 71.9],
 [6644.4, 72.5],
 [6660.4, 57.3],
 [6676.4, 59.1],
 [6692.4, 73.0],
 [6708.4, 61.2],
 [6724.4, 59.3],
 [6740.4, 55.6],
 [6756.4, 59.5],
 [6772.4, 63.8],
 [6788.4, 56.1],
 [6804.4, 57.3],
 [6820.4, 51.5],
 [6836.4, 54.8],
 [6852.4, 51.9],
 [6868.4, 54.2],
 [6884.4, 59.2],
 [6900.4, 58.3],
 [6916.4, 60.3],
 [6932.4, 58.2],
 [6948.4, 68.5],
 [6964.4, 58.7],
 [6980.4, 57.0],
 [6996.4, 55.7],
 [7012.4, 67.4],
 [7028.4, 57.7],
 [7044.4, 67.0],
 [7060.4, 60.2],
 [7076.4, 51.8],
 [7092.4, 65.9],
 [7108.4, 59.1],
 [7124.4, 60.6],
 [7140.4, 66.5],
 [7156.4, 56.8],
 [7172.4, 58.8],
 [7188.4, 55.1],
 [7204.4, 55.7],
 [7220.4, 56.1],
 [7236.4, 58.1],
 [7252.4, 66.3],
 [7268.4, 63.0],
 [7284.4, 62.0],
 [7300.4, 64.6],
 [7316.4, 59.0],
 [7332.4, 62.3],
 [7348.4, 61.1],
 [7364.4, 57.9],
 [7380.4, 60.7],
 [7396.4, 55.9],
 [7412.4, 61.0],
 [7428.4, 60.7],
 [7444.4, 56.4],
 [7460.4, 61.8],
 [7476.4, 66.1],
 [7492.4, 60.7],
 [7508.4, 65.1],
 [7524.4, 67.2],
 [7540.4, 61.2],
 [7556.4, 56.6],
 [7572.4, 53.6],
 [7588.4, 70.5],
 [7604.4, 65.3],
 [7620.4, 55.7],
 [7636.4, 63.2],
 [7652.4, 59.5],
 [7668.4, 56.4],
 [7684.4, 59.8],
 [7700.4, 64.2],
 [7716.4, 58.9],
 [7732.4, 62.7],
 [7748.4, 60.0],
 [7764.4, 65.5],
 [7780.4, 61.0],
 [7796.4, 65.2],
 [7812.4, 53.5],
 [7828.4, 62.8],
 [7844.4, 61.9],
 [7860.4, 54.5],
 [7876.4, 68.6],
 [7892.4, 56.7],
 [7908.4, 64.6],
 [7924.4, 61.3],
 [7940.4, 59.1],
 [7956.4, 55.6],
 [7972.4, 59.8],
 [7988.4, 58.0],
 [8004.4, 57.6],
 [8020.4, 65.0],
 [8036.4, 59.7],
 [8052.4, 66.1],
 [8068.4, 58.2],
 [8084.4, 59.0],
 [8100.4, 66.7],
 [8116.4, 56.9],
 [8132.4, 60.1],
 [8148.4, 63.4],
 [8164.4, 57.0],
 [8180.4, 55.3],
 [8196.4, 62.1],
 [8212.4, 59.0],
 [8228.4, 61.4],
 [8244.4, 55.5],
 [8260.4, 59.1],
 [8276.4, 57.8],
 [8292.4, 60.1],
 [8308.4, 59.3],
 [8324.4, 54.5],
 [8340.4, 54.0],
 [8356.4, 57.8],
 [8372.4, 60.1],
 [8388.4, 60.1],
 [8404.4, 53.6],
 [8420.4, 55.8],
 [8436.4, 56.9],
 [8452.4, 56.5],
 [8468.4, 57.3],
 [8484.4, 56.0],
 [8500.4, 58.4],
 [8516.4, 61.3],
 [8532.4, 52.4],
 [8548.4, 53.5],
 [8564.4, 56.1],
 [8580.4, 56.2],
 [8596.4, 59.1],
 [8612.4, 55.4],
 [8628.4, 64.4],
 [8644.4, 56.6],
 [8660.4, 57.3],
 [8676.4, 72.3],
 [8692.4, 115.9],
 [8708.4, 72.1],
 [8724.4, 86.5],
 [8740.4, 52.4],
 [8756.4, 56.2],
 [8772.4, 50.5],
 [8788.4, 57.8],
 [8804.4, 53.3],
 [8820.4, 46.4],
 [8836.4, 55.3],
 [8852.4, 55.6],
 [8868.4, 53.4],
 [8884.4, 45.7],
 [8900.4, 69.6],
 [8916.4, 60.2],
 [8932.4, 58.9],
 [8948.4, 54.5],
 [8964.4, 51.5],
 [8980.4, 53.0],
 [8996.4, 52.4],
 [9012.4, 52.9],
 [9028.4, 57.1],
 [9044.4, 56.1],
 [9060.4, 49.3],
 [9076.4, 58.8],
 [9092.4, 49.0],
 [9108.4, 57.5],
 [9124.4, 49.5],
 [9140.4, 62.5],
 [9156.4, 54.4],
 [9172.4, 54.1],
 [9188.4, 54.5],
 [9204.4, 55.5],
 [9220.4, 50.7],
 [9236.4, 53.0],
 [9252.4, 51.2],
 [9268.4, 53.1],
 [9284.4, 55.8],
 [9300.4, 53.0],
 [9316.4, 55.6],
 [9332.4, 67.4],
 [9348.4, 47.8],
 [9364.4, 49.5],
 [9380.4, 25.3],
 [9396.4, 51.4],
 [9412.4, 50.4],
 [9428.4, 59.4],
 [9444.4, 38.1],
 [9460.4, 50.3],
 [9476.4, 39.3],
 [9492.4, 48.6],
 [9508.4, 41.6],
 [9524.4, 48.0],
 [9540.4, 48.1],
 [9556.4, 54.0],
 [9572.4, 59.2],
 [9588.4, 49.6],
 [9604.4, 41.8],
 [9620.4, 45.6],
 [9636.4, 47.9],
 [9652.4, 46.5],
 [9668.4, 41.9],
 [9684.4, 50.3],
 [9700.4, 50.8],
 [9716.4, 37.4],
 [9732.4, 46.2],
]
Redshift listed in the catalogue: 0.325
